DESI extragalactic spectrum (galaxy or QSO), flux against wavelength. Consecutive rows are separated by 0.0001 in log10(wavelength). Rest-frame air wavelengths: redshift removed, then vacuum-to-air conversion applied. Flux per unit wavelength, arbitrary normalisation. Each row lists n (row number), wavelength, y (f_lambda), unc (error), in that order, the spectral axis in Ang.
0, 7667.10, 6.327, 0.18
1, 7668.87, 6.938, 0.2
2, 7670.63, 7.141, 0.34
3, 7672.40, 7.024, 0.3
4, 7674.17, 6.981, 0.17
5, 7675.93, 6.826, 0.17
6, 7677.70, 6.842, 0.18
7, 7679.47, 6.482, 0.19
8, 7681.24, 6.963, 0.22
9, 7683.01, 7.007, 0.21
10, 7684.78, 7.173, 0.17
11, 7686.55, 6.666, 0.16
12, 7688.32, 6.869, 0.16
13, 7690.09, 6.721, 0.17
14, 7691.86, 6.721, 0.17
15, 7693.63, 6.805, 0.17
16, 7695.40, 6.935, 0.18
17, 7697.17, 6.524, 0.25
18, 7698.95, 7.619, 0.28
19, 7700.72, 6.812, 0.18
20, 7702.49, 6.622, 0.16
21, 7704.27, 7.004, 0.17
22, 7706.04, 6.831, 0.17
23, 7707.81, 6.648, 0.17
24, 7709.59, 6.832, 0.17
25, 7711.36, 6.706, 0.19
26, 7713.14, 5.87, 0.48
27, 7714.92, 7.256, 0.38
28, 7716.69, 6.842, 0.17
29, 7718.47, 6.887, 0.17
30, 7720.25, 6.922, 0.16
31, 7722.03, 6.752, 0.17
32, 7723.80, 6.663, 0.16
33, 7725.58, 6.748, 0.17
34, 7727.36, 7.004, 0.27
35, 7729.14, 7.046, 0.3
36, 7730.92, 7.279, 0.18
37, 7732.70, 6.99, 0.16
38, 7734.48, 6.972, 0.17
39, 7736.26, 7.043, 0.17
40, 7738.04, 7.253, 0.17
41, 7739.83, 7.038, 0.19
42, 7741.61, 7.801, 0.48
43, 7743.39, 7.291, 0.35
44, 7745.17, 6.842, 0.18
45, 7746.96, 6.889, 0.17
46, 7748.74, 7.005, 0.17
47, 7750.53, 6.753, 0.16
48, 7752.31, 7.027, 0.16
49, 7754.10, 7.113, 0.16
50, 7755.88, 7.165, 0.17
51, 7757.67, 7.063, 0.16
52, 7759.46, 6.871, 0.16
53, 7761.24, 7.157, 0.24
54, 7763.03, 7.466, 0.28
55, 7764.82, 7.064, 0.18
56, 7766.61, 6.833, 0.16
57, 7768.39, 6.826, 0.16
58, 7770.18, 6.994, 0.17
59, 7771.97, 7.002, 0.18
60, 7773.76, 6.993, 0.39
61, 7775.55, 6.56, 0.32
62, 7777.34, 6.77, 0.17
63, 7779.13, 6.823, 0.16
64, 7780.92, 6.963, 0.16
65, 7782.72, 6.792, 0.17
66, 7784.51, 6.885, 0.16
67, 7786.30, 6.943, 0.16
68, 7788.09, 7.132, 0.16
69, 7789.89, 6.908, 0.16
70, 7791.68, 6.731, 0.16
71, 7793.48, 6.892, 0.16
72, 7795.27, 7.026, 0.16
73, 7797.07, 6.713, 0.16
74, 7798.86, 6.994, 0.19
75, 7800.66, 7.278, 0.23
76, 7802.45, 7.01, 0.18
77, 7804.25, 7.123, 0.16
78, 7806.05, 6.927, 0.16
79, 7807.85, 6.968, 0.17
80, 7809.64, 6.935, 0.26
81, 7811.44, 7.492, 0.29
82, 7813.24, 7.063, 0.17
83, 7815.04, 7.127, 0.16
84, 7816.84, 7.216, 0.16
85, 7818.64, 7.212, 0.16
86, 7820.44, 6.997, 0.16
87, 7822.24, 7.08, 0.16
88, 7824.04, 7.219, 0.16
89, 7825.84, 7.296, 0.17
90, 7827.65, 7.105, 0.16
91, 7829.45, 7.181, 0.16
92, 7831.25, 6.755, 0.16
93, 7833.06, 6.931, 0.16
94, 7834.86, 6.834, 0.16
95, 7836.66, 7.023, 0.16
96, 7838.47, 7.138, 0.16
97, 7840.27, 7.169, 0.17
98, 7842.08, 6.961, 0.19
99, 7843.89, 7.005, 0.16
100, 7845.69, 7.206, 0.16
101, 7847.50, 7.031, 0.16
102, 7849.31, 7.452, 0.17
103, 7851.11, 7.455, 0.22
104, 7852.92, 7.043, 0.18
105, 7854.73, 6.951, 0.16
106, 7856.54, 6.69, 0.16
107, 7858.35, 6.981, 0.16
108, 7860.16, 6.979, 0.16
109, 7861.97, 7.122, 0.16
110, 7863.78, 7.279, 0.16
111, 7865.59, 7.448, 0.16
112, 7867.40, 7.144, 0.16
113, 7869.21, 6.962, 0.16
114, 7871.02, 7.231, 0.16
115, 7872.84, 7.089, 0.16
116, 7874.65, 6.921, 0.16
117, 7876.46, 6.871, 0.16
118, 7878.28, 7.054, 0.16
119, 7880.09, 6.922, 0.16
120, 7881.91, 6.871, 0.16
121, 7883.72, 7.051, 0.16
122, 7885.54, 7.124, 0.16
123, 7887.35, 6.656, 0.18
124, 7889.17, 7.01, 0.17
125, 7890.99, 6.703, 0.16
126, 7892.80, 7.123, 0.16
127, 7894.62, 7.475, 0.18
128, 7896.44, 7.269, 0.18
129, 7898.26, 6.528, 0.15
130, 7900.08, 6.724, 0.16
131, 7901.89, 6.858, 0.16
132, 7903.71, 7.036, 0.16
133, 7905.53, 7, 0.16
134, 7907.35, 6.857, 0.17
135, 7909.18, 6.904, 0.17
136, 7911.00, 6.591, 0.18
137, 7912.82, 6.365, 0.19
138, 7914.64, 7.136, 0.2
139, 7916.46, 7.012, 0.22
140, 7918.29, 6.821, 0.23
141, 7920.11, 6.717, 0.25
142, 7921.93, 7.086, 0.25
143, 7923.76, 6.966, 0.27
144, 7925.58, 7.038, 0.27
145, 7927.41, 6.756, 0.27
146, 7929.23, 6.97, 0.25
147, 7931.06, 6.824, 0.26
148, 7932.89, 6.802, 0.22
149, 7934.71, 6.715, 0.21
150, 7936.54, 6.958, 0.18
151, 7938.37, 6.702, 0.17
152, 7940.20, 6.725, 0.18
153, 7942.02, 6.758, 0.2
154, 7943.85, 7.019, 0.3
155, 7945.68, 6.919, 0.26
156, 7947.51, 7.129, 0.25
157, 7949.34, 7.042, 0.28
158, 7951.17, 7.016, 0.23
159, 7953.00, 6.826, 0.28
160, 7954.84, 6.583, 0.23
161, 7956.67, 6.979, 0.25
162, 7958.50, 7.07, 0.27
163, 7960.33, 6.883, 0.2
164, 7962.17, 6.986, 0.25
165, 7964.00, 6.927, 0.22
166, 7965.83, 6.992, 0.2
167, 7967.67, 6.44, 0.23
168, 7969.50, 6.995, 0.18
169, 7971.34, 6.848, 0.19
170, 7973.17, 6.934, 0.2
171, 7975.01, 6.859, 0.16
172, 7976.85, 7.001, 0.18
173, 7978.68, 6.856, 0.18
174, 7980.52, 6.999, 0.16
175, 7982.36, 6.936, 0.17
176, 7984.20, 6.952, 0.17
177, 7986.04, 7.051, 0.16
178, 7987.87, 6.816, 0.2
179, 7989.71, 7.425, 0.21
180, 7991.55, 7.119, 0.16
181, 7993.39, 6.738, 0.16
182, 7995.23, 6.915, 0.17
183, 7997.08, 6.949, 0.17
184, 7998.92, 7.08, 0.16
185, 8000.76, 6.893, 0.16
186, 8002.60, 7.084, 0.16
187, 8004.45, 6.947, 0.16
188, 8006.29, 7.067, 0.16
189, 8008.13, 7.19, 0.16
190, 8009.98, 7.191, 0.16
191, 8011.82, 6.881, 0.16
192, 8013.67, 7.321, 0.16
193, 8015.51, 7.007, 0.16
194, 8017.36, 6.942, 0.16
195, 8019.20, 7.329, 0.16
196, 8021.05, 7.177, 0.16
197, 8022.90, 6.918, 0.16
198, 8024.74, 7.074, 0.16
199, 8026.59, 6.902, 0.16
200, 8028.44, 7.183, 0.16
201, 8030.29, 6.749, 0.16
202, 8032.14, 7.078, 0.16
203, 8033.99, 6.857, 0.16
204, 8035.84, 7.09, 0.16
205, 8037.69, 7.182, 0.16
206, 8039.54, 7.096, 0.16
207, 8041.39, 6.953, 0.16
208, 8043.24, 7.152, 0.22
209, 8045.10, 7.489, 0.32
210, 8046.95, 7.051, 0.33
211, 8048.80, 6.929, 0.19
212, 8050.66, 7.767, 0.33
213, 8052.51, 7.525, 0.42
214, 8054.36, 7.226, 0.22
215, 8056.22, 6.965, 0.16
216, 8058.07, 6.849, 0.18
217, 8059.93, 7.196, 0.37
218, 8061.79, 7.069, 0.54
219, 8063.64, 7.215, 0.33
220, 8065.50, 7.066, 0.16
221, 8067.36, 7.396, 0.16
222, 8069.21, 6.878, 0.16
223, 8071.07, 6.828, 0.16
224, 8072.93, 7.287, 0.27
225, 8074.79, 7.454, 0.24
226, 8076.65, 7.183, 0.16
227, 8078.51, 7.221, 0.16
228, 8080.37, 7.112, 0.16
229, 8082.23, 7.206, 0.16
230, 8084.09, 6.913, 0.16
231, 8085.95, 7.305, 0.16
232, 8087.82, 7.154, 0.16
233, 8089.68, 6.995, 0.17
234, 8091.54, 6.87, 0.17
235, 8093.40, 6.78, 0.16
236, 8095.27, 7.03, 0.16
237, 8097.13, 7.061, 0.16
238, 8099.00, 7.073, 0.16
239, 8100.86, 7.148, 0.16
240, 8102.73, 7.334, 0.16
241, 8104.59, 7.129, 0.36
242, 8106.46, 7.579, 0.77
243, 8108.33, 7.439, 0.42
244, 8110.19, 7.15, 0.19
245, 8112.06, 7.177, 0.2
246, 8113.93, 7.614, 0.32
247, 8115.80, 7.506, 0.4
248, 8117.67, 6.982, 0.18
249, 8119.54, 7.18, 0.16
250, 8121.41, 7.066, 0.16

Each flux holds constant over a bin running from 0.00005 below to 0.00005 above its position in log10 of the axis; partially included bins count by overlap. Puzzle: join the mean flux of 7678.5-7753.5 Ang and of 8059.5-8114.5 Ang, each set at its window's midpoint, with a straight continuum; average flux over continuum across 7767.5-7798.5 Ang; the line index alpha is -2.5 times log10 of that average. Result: 0.01 mag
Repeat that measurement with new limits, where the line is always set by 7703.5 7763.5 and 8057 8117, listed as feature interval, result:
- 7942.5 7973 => 0.03 mag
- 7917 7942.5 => 0.04 mag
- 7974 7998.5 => 0.02 mag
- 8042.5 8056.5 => -0.02 mag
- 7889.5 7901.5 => 0.01 mag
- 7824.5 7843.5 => 0.00 mag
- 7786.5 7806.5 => 0.00 mag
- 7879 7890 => 0.02 mag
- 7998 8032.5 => 0.01 mag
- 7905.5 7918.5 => 0.04 mag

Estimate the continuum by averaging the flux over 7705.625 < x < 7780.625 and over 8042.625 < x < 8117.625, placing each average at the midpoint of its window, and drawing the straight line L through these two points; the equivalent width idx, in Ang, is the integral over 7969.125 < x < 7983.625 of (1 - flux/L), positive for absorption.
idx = 0.37 Ang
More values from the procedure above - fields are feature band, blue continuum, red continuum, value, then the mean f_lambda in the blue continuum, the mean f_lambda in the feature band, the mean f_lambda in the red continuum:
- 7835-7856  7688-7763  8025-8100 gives -0.3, 6.94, 7.11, 7.11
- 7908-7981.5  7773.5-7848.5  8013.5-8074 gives 2.0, 7.01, 6.88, 7.11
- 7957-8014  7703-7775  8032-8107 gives 0.9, 6.97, 6.98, 7.14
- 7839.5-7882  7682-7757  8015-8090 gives -0.4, 6.93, 7.08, 7.12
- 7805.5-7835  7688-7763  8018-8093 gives -0.4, 6.94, 7.09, 7.12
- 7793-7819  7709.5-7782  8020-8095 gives -0.3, 6.96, 7.07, 7.11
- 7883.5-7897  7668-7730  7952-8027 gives -0.2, 6.85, 7.04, 6.98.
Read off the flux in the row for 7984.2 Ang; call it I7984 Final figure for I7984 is 6.952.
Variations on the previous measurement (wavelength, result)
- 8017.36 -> 6.942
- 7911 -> 6.591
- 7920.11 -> 6.717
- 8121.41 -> 7.066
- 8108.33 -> 7.439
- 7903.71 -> 7.036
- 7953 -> 6.826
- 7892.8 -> 7.123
